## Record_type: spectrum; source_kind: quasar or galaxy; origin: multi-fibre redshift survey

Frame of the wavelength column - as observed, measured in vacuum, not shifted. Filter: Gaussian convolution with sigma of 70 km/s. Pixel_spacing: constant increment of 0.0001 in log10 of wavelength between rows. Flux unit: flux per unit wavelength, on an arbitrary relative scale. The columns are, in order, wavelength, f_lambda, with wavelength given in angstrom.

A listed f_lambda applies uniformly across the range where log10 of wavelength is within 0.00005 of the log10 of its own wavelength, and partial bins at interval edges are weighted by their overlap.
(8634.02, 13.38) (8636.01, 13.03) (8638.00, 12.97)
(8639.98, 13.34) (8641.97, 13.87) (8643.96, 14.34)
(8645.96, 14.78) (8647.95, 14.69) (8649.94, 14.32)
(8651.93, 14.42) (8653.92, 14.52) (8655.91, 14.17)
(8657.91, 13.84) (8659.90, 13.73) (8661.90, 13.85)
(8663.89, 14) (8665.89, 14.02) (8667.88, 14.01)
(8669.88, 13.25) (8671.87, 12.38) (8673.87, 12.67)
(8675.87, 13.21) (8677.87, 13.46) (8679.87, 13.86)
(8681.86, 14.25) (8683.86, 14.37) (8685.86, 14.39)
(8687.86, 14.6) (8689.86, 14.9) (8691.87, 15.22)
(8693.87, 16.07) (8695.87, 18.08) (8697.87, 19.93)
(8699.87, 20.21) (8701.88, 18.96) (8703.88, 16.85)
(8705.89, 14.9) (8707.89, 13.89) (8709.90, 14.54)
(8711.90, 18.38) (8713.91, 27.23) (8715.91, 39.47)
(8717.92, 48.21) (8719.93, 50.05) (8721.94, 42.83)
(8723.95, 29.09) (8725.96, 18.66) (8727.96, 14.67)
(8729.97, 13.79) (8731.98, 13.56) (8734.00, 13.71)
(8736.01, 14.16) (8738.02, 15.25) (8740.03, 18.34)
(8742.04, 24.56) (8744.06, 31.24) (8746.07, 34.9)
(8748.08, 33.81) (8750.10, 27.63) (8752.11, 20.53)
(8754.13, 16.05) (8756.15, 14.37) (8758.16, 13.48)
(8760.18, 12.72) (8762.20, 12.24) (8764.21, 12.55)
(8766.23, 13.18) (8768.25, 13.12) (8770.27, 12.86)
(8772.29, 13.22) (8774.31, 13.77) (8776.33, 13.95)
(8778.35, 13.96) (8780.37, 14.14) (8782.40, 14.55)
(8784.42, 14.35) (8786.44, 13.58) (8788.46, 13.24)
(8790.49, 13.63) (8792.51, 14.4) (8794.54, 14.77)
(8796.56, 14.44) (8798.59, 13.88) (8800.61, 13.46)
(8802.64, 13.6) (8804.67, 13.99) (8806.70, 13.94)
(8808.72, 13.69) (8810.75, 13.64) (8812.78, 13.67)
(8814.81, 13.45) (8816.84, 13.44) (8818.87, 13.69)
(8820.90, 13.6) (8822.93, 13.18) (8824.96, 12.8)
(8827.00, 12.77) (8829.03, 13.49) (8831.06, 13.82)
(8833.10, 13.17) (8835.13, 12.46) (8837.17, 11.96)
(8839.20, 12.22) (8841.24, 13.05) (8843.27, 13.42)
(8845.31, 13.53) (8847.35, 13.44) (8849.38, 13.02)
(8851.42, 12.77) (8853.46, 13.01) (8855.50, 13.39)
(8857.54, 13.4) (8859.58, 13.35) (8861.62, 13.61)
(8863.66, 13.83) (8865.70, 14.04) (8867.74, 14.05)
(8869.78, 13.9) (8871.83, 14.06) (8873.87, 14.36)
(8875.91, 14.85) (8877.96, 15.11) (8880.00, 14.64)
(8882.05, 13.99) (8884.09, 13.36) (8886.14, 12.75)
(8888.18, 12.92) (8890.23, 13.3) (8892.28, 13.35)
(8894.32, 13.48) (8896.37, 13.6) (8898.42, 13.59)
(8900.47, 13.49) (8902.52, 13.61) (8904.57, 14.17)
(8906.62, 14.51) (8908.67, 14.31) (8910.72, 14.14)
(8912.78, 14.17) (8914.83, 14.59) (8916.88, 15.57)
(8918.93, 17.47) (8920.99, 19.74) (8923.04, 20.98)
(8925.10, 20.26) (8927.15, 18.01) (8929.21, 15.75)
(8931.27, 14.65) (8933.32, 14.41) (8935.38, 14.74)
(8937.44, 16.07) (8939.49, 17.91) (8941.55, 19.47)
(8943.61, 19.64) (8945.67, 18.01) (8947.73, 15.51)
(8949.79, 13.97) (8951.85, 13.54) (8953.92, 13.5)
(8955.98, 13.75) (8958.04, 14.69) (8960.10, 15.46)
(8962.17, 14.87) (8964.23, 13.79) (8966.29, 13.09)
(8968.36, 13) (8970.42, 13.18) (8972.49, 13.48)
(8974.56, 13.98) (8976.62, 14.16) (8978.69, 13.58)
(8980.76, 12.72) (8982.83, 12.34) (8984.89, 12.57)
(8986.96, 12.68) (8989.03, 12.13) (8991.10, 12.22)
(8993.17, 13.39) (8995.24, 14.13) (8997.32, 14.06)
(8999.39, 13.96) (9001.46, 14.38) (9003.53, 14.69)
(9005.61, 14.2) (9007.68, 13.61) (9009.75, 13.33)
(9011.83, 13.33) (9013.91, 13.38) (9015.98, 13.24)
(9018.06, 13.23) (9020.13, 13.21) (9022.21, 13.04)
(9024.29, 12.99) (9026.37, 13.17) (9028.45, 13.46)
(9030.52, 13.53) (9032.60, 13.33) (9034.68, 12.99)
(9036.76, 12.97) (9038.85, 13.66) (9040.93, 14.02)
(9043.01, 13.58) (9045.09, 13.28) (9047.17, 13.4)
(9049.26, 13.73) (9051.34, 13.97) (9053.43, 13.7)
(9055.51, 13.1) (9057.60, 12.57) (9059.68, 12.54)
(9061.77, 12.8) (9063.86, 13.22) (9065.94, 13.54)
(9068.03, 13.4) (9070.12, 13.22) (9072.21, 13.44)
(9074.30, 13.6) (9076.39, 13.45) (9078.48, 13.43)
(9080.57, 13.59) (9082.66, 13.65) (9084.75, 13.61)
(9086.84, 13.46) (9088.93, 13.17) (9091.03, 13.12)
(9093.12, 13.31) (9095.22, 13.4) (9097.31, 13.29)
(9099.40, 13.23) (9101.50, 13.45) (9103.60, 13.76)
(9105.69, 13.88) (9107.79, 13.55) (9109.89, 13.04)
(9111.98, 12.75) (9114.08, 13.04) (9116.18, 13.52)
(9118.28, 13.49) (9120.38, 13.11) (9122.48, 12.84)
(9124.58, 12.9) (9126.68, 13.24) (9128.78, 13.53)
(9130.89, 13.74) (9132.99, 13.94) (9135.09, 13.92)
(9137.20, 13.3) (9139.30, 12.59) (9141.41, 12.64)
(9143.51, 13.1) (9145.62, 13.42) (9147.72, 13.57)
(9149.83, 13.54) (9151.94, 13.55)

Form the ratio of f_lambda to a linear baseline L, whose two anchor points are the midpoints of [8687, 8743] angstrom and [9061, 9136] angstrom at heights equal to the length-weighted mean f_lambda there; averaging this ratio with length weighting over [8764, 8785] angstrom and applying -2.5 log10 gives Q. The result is 0.43 mag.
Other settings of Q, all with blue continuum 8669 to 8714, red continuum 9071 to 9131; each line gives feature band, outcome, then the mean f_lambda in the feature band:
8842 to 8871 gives 0.10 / 13.5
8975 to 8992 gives 0.09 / 12.9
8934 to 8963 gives -0.11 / 15.8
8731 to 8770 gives -0.21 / 18.6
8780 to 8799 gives 0.08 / 14.1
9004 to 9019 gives 0.03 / 13.5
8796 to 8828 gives 0.11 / 13.6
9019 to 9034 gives 0.04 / 13.2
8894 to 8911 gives 0.05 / 13.9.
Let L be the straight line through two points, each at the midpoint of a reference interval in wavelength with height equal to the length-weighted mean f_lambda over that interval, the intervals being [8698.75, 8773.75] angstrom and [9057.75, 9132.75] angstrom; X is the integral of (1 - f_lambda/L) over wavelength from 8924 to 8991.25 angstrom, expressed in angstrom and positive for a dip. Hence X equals 6.4 angstrom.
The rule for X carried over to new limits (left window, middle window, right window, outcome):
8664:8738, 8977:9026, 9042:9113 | 4.00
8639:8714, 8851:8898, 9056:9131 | 1.68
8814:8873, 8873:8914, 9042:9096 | -1.74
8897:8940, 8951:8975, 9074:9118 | 2.08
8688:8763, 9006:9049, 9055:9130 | 4.08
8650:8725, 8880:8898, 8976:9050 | 2.40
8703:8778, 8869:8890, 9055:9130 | 4.55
